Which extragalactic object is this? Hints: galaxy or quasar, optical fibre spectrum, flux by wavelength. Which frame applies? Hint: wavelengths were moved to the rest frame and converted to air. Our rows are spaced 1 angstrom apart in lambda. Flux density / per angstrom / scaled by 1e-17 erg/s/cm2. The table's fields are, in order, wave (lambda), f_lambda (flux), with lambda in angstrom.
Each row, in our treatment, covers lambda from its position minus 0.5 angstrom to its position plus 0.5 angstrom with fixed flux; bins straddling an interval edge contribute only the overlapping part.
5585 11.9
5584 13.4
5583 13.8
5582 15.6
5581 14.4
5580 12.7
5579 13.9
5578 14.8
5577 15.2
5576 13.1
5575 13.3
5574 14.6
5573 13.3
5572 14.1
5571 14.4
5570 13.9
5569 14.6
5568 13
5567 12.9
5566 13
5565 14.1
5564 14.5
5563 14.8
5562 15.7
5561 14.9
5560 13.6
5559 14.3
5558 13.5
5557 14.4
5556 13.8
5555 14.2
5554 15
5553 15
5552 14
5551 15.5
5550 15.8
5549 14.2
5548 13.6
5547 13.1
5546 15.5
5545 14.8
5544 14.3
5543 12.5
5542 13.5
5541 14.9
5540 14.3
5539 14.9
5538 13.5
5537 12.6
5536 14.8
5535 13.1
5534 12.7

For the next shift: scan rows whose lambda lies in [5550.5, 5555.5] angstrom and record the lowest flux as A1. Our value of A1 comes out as 14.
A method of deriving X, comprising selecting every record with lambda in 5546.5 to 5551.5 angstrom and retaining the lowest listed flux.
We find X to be 13.1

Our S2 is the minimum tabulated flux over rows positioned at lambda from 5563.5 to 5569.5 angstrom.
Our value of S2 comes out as 12.9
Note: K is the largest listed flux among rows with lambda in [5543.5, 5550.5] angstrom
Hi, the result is 15.8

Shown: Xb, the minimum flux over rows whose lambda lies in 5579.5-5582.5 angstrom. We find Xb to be 12.7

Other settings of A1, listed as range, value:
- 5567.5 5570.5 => 13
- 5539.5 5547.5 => 12.5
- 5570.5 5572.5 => 14.1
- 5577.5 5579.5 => 13.9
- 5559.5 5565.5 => 13.6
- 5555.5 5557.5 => 13.8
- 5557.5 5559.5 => 13.5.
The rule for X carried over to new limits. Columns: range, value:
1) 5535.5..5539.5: 12.6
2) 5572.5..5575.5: 13.3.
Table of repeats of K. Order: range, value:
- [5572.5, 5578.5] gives 15.2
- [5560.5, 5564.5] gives 15.7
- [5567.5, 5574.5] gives 14.6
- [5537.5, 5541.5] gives 14.9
